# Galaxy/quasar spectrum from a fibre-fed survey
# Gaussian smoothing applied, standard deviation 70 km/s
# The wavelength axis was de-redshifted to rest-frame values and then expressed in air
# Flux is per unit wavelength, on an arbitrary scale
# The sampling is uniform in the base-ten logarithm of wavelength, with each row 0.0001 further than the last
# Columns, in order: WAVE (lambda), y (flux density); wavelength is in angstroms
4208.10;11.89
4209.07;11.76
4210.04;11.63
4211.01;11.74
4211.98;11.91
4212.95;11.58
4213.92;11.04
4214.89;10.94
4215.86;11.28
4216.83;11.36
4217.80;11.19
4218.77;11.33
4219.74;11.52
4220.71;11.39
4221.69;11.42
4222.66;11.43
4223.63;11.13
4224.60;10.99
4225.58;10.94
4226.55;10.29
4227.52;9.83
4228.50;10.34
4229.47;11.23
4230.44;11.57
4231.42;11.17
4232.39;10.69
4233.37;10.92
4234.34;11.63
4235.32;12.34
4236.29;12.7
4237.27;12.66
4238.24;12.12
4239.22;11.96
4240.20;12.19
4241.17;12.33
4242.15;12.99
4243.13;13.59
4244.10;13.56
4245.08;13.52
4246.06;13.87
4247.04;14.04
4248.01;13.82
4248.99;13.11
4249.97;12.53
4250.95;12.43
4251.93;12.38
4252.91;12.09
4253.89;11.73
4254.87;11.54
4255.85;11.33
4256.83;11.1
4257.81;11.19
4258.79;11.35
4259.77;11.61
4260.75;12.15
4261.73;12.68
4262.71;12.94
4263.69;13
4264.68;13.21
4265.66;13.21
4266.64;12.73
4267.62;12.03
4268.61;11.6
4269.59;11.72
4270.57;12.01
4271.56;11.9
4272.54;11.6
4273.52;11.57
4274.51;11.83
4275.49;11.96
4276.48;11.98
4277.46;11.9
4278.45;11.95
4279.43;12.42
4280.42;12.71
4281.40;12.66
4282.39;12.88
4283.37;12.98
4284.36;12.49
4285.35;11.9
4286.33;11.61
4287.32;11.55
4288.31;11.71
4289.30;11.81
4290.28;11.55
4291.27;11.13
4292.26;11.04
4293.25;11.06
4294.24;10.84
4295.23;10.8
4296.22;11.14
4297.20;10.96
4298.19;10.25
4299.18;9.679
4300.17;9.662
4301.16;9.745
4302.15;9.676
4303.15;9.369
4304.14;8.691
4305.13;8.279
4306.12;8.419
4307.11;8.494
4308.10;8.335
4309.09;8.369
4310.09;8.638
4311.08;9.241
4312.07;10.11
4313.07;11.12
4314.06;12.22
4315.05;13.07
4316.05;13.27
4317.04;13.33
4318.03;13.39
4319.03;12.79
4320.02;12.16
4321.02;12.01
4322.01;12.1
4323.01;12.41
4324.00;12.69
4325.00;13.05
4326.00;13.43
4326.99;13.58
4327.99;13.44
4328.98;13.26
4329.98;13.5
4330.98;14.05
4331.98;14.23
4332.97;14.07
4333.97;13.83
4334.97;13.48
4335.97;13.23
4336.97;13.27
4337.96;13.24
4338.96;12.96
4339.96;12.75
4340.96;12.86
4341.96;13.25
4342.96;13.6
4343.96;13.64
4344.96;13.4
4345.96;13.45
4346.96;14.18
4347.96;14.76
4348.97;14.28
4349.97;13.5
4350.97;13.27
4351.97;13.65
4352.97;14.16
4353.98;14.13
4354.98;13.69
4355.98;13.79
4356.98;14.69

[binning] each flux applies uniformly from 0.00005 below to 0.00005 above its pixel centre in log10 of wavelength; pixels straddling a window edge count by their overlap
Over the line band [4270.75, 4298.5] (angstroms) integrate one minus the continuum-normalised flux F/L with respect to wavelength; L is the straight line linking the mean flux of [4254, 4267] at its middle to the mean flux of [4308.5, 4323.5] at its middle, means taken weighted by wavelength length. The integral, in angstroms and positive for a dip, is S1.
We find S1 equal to 0.4 angstroms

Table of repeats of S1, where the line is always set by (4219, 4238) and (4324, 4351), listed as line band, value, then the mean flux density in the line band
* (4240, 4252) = -1.6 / 13.2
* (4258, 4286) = -0.1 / 12.2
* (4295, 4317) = 4.9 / 10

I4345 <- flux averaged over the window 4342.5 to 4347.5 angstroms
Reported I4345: 13.7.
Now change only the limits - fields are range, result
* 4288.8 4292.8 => 11.4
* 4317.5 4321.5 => 12.6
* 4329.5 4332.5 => 13.9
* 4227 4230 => 10.5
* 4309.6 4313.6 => 9.81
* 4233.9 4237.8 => 12.3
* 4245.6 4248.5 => 13.9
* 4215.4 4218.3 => 11.3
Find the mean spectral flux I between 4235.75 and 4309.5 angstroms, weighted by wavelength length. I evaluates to 11.7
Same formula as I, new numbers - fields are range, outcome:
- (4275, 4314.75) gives 10.8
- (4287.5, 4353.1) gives 12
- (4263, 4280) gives 12.2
